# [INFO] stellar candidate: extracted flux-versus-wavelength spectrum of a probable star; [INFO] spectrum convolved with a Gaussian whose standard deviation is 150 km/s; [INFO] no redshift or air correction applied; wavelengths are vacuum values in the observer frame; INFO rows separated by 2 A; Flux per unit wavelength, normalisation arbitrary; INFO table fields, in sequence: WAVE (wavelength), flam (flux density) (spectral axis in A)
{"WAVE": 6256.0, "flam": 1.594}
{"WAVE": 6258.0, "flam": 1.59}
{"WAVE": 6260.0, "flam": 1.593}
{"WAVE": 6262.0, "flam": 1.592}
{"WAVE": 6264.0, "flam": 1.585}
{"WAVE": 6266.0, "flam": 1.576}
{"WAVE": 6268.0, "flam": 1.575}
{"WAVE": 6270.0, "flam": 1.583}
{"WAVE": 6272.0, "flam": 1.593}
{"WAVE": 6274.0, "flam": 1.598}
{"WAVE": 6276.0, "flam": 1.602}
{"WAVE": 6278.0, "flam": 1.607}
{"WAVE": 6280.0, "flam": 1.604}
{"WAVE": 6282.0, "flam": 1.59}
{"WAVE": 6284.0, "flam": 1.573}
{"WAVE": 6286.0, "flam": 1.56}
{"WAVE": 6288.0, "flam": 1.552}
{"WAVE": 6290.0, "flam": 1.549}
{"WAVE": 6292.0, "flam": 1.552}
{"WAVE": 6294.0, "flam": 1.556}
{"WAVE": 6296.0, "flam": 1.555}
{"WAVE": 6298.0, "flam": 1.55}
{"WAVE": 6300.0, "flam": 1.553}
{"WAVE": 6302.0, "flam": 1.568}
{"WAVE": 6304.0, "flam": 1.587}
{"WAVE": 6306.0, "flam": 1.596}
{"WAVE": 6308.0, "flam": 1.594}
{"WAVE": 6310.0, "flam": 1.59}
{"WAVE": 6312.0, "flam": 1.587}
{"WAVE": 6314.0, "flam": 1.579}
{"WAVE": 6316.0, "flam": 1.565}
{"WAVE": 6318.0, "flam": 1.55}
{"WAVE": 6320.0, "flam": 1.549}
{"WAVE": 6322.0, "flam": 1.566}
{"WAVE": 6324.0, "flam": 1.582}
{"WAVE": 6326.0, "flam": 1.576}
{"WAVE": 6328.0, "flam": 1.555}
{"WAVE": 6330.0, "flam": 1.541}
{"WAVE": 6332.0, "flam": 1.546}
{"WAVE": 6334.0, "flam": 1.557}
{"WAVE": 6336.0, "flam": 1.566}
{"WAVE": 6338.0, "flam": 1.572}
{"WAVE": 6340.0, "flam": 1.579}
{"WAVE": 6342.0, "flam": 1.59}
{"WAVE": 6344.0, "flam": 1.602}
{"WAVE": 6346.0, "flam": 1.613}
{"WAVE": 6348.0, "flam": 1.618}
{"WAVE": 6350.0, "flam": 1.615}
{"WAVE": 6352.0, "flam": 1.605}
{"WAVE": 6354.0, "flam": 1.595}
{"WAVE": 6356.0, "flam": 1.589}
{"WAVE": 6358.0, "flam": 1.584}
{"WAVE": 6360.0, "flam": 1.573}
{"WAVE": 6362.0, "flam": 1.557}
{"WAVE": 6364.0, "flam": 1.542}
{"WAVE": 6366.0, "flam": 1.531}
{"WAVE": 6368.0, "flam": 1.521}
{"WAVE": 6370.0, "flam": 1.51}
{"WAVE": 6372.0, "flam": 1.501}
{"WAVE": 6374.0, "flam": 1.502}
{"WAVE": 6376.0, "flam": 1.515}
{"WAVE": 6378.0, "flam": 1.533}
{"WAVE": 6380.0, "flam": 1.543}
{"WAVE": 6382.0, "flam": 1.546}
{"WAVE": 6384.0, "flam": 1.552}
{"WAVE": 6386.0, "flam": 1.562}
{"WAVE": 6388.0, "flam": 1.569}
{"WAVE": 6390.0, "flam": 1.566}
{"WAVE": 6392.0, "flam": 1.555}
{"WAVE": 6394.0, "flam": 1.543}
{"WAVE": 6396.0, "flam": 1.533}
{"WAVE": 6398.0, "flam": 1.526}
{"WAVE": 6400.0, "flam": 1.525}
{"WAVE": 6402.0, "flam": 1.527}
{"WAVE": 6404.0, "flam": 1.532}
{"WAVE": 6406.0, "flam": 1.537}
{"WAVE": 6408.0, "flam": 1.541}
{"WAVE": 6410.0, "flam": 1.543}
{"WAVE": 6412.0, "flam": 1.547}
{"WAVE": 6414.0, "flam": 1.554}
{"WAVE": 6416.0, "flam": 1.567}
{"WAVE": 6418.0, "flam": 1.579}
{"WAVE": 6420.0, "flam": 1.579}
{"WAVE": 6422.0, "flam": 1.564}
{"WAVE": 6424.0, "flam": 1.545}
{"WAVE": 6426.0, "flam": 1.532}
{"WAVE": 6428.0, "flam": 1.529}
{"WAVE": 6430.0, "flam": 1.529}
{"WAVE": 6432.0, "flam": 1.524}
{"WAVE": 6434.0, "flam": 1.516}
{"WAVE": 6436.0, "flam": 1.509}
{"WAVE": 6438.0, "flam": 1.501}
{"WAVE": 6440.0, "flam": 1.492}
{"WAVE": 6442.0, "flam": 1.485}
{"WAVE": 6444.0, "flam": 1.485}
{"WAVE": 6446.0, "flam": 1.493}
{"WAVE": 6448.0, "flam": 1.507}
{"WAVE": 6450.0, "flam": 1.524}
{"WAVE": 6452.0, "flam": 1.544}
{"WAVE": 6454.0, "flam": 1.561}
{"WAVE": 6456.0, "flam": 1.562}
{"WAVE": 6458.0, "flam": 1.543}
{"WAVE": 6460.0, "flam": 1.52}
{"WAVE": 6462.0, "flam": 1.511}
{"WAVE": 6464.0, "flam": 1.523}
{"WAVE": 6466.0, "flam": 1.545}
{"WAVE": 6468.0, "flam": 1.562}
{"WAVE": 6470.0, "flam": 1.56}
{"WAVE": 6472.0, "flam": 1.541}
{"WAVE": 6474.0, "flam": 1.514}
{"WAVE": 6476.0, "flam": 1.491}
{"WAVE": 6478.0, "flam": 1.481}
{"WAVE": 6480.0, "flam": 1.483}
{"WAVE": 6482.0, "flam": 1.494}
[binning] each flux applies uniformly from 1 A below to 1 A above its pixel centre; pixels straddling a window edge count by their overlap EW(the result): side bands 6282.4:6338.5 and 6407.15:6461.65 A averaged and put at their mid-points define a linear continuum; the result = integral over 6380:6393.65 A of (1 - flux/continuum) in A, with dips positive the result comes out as -0.1 A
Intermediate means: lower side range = 1.57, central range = 1.56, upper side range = 1.53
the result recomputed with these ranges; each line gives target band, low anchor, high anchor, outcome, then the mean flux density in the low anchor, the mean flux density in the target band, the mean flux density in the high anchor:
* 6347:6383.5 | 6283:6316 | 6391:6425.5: 0.0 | 1.57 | 1.55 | 1.55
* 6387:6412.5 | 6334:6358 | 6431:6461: 0.2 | 1.59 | 1.54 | 1.52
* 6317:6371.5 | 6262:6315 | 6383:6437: -0.2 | 1.58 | 1.57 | 1.54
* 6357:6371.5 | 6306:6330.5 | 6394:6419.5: 0.1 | 1.57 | 1.54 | 1.54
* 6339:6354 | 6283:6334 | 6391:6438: -0.4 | 1.57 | 1.6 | 1.54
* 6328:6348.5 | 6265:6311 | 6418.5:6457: -0.2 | 1.58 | 1.58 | 1.53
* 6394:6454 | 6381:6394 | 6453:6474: 0.7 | 1.56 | 1.53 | 1.54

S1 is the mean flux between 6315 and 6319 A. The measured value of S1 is 1.56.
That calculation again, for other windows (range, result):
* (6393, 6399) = 1.53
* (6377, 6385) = 1.54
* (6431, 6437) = 1.52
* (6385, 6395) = 1.56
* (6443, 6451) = 1.5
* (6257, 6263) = 1.59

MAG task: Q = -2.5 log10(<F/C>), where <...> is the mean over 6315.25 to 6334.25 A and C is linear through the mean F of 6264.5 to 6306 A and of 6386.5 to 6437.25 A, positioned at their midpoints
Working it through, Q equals 0.00 mag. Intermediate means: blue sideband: 1.57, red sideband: 1.54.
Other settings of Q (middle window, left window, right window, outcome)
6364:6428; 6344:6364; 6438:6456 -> 0.01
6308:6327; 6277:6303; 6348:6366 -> 0.00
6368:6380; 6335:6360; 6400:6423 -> 0.04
